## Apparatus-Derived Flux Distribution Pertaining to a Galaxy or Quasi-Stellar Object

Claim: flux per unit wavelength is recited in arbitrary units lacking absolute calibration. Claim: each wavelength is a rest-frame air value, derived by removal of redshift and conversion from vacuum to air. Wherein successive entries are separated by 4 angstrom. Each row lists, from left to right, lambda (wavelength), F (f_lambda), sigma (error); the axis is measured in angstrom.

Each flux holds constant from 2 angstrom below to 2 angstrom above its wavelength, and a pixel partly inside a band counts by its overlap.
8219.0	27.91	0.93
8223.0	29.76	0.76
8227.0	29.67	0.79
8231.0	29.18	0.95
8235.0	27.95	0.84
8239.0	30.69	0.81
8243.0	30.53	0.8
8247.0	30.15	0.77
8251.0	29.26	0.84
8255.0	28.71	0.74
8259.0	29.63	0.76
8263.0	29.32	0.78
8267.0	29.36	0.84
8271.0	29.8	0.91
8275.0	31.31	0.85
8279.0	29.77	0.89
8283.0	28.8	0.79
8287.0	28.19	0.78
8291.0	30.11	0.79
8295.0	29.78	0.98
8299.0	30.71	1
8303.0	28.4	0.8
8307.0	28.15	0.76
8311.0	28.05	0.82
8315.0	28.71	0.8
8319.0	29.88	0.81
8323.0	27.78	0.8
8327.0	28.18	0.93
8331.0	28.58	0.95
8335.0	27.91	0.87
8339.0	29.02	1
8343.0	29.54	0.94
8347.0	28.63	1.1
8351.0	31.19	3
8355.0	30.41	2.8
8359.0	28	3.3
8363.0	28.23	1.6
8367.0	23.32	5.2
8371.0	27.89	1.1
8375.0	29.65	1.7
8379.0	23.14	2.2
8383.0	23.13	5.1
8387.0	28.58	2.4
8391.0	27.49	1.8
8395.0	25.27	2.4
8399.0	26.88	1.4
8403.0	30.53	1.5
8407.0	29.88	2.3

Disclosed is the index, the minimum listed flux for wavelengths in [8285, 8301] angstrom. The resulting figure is 28.19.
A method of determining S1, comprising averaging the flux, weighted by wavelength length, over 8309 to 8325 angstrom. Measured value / 28.6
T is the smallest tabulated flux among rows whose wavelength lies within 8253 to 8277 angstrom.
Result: 28.71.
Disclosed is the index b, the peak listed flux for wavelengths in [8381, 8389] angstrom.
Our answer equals 28.58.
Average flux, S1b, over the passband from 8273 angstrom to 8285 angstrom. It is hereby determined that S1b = 30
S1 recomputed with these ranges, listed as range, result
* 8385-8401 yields 27.1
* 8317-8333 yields 28.6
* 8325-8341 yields 28.4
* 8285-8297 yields 29.4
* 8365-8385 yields 25.4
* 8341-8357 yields 29.9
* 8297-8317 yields 28.8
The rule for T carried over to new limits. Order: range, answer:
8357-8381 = 23.14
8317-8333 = 27.78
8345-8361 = 28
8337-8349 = 28.63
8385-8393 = 27.49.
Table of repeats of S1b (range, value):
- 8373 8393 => 26.4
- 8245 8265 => 29.4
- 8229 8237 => 28.6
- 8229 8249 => 29.7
